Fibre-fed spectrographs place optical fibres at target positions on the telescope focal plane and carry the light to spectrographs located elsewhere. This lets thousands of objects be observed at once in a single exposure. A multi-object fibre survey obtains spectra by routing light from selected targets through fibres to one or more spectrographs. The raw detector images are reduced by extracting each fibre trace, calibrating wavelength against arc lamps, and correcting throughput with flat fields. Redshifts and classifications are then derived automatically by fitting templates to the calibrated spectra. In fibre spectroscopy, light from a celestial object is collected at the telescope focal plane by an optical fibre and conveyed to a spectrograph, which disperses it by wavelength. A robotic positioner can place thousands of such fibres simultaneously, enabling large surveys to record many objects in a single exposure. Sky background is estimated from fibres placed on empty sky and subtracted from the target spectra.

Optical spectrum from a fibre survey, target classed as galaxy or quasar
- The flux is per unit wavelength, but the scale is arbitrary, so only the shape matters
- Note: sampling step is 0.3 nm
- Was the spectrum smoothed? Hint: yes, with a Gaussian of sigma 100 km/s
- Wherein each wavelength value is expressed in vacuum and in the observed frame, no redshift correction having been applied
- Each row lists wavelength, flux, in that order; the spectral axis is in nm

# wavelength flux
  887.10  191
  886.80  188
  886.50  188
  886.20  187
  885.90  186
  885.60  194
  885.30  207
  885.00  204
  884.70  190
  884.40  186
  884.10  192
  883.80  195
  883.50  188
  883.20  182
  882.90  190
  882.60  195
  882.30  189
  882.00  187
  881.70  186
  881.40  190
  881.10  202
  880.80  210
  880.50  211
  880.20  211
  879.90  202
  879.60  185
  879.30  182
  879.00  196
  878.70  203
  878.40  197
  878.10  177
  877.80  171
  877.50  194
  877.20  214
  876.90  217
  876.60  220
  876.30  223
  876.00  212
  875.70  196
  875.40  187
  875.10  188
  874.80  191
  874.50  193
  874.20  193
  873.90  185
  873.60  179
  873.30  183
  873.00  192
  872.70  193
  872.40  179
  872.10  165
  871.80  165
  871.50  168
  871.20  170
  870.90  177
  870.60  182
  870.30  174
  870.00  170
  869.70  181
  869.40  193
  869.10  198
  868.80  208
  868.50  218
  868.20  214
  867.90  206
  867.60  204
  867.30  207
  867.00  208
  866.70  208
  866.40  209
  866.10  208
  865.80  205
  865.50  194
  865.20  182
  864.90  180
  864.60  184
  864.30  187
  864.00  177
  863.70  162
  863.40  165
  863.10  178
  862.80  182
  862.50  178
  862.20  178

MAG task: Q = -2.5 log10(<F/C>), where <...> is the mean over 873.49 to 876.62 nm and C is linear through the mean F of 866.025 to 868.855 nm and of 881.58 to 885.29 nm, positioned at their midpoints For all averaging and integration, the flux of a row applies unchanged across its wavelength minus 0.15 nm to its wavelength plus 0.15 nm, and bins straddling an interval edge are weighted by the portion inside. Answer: 0.02 mag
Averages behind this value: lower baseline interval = 209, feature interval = 196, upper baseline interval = 191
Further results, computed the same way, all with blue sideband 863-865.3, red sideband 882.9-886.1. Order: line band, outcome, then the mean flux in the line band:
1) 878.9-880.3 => -0.03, 195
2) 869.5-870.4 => 0.03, 176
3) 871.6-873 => 0.04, 177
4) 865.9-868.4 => -0.16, 208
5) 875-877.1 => -0.12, 207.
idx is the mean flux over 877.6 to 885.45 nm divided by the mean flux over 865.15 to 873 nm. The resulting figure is 1.01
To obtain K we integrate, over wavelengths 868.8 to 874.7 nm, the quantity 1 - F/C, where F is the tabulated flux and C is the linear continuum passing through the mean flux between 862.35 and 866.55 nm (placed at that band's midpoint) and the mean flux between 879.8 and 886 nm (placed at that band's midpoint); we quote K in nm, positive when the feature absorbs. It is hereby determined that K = 0.225 nm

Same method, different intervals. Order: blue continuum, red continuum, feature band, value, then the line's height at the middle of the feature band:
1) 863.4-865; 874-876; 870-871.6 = 0.11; 187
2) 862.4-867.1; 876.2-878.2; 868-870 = -0.07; 193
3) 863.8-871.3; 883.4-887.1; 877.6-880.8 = -0.03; 193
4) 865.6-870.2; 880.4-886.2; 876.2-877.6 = -0.12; 197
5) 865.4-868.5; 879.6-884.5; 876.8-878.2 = 0.03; 198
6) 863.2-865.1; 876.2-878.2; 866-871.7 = -0.29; 186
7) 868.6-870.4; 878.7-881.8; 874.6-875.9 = 0.01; 194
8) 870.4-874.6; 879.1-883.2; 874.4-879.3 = -0.28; 188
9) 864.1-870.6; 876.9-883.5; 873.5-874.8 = 0.05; 195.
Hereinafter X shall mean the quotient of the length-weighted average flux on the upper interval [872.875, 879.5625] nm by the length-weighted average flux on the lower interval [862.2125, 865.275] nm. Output 1.1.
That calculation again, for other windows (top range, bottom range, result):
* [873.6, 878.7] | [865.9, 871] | 0.99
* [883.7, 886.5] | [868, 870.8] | 1.00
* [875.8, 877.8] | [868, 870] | 1.05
